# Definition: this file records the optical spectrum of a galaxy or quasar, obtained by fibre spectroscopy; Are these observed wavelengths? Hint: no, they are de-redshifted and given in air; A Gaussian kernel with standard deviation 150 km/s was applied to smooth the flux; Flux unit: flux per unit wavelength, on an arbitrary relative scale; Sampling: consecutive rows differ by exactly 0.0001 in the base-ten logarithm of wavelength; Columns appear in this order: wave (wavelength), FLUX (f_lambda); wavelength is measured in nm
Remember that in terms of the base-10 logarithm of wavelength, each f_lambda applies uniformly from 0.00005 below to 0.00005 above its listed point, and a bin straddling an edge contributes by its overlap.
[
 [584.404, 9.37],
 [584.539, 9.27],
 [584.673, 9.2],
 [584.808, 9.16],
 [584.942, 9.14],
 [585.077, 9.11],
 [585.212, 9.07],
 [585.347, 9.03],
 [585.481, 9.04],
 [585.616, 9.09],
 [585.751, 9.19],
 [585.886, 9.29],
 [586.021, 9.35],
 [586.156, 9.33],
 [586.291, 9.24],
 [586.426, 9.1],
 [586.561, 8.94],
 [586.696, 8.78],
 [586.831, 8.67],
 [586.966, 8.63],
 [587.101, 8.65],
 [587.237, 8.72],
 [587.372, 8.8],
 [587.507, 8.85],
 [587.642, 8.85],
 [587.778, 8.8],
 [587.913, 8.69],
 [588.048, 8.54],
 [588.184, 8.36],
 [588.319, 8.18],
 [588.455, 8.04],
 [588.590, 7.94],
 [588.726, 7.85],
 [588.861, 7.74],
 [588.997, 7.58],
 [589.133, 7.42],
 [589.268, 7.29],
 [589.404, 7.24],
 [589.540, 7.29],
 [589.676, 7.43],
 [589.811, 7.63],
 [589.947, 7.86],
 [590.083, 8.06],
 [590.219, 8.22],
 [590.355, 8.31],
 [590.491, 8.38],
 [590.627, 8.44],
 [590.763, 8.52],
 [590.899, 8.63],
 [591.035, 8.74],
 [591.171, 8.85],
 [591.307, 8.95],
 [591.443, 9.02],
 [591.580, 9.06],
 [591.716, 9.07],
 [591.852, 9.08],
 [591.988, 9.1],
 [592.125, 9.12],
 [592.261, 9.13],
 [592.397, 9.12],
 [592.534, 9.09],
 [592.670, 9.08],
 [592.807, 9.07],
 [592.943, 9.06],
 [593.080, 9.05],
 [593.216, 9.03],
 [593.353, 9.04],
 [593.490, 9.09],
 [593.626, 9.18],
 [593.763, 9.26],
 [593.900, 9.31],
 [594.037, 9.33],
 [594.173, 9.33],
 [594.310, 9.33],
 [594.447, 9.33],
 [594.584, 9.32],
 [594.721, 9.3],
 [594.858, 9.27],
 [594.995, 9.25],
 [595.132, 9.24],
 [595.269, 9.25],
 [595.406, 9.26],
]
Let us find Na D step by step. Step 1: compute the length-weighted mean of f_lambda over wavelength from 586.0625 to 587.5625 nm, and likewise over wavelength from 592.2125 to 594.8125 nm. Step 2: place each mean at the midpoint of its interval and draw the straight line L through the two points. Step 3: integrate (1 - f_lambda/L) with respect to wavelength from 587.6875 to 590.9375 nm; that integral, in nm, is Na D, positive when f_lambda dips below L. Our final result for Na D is 0.35 nm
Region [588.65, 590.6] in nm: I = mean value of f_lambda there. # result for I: 7.75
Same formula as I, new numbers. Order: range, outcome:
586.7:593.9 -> 8.54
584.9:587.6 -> 9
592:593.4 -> 9.08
